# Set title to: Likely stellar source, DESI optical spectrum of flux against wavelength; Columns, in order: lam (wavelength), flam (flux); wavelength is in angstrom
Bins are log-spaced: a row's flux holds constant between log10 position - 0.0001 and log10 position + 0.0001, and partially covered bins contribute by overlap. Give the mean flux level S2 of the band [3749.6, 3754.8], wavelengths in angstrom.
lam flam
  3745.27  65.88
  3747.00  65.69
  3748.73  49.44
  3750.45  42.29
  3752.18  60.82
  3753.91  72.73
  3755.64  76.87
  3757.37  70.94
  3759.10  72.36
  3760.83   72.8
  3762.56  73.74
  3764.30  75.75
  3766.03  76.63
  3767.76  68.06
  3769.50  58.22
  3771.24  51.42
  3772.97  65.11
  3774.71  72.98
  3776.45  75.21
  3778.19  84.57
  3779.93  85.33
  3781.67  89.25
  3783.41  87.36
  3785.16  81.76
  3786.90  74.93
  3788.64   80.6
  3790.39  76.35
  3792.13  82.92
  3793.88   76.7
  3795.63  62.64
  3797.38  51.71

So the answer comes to 58.7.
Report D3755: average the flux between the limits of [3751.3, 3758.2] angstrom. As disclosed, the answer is 70.2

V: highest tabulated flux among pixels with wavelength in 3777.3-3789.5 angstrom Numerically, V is 89.25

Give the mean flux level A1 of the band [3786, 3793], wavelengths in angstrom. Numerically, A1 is 78.8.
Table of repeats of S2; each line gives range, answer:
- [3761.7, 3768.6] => 73.6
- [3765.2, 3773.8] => 63.9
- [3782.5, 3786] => 84.5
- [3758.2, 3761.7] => 72.7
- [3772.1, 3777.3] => 71.1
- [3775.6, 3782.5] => 83.6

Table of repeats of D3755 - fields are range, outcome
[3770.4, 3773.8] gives 58.4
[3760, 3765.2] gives 74.1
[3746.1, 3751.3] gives 52.6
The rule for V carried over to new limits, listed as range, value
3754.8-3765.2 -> 76.87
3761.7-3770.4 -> 76.63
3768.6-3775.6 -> 72.98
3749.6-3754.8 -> 72.73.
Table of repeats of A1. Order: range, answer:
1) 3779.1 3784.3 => 87.2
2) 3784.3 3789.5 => 79.2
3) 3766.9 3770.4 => 62.9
